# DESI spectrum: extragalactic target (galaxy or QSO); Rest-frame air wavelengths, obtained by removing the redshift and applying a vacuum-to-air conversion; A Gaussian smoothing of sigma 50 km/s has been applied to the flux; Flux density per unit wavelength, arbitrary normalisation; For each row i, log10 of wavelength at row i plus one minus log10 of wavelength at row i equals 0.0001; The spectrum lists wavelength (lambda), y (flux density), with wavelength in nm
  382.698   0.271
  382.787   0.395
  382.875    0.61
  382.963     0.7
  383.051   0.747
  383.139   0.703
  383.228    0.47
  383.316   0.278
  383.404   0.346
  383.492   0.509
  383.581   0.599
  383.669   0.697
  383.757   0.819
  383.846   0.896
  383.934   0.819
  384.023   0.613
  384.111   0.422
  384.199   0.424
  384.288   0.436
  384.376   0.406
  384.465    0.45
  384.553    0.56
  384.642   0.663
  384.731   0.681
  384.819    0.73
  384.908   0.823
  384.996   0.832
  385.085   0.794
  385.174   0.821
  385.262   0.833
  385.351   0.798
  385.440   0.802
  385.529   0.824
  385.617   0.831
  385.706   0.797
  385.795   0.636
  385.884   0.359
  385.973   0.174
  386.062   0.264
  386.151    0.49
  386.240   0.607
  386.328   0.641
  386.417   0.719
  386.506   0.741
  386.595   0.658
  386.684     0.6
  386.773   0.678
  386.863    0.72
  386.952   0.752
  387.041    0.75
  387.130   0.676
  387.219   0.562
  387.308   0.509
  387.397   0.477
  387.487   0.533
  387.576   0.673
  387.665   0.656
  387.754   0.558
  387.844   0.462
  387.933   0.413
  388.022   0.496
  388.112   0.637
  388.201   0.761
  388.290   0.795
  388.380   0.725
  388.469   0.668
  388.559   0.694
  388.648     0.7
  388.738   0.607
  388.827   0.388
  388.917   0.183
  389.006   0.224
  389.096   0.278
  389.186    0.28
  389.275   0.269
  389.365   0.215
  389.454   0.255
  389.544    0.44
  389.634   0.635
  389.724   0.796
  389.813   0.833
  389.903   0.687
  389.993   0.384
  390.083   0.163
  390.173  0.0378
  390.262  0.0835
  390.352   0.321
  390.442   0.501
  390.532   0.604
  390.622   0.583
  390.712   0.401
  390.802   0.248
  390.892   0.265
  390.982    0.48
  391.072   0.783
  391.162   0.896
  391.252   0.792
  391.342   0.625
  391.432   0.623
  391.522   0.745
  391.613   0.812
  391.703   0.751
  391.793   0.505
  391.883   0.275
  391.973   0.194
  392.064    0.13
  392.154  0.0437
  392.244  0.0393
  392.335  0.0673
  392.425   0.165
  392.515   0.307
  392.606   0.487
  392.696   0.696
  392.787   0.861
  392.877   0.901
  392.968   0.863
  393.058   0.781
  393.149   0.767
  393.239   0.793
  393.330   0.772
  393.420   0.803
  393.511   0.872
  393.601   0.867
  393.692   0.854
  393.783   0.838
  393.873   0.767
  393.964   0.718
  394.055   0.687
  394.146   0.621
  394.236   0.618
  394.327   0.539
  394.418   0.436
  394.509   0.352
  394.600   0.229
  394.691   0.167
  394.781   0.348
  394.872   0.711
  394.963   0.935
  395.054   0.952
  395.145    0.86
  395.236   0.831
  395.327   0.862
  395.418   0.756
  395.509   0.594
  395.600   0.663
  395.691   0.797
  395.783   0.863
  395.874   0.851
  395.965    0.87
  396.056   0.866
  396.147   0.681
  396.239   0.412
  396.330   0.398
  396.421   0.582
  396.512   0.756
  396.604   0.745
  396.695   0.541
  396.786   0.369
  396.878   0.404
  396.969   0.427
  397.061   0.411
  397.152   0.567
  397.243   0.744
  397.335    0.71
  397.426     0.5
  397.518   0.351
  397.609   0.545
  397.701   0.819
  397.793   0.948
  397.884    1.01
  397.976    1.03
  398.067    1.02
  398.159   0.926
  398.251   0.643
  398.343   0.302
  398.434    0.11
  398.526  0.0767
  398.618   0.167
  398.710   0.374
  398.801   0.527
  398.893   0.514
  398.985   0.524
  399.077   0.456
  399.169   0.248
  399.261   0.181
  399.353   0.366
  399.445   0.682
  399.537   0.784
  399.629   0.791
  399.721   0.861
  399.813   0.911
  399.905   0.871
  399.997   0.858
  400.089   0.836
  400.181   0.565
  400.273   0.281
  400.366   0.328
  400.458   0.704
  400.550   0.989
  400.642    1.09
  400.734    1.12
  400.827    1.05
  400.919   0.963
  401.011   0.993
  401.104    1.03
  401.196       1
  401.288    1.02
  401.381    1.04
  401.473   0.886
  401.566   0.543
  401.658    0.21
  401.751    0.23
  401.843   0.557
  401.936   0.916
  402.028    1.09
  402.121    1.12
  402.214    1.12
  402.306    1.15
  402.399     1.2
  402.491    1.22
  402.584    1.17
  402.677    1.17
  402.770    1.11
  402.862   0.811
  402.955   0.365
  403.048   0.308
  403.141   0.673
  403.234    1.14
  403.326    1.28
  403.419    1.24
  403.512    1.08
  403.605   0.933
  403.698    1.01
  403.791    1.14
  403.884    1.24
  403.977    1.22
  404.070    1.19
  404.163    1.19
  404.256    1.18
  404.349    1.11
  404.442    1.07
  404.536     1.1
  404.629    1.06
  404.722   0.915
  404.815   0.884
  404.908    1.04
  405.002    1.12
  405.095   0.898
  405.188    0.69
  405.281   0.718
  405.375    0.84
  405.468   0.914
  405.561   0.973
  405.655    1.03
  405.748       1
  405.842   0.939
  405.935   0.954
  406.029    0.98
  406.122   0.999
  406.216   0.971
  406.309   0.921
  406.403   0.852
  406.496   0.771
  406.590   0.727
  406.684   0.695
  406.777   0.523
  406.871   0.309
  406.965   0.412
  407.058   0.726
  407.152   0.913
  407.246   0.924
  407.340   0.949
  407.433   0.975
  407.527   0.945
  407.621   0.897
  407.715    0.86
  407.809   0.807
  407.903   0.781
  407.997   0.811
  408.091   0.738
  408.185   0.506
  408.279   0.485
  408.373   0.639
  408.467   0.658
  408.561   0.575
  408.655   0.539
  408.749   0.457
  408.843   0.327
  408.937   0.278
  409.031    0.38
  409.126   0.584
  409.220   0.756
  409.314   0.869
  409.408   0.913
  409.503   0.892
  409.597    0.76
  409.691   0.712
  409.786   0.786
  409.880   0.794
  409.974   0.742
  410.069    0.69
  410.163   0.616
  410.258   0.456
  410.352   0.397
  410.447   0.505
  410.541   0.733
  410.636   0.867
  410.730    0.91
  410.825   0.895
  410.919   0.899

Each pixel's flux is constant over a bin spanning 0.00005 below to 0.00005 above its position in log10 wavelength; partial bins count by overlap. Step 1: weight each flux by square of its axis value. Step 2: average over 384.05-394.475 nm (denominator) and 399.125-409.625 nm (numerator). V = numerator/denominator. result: 1.58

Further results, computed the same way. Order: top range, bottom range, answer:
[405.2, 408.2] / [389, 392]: 1.88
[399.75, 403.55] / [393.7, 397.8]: 1.43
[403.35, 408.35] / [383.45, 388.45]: 1.58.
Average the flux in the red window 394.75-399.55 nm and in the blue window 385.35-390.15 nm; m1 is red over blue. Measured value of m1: 1.1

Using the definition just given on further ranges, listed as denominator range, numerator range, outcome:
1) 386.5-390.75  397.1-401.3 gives 1.31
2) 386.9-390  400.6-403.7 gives 1.72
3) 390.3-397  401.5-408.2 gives 1.50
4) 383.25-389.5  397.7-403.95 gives 1.36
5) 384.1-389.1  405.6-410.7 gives 1.20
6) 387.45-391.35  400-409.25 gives 1.71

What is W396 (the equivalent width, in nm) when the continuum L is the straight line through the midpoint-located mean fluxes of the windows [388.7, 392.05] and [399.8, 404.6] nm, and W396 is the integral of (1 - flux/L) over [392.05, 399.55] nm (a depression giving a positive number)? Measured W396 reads 0.76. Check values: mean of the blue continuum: 0.461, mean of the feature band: 0.599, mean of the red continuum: 0.936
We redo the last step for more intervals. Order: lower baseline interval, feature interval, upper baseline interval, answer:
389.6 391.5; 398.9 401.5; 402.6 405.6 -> 0.296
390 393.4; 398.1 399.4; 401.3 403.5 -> 0.626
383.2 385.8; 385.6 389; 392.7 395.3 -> 0.415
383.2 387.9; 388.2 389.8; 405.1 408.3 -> 0.385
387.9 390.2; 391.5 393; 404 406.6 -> 0.334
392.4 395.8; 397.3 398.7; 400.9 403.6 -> 0.335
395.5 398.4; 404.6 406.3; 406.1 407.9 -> -0.358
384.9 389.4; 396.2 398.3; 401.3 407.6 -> 0.374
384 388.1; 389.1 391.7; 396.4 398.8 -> 0.472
